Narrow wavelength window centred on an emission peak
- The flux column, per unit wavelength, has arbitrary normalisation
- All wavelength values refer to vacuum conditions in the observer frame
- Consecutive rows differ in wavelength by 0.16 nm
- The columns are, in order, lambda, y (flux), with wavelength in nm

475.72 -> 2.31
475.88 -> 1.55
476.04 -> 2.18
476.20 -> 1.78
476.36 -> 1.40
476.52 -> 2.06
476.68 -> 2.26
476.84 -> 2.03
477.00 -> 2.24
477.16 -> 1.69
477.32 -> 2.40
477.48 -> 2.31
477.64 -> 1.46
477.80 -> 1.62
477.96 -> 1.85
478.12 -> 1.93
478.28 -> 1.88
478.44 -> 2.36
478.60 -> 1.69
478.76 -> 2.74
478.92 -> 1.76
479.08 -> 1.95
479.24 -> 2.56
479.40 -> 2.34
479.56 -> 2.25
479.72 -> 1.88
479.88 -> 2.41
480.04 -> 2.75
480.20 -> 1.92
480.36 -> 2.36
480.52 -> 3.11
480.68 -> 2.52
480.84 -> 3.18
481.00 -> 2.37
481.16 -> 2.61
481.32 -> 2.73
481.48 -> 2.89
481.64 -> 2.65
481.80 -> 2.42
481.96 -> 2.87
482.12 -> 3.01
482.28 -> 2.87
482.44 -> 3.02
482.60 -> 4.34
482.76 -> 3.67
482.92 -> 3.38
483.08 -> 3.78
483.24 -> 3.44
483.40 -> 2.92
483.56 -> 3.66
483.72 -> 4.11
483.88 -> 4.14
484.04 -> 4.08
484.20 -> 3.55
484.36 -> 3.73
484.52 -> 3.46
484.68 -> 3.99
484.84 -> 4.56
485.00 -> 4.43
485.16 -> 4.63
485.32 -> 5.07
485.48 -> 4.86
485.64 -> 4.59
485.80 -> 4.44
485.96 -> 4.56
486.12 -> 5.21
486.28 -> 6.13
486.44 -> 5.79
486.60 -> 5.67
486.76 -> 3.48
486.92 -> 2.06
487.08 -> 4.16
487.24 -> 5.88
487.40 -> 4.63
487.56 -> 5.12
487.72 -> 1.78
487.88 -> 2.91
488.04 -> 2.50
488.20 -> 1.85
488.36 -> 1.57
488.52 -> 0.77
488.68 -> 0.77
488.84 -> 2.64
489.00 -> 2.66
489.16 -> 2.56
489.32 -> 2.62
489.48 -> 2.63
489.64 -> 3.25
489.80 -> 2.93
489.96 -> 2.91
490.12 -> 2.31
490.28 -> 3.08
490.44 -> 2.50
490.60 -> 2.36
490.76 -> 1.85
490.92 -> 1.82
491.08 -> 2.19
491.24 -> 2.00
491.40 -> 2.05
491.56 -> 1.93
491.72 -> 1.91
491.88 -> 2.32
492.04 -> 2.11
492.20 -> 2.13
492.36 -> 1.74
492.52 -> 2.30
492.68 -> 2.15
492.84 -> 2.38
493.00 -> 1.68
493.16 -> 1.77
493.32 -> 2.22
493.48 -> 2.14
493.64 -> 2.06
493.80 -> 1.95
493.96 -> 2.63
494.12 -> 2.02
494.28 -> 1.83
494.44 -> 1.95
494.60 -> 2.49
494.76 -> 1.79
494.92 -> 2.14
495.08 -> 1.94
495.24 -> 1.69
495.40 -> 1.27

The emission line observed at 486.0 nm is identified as C IV 1549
